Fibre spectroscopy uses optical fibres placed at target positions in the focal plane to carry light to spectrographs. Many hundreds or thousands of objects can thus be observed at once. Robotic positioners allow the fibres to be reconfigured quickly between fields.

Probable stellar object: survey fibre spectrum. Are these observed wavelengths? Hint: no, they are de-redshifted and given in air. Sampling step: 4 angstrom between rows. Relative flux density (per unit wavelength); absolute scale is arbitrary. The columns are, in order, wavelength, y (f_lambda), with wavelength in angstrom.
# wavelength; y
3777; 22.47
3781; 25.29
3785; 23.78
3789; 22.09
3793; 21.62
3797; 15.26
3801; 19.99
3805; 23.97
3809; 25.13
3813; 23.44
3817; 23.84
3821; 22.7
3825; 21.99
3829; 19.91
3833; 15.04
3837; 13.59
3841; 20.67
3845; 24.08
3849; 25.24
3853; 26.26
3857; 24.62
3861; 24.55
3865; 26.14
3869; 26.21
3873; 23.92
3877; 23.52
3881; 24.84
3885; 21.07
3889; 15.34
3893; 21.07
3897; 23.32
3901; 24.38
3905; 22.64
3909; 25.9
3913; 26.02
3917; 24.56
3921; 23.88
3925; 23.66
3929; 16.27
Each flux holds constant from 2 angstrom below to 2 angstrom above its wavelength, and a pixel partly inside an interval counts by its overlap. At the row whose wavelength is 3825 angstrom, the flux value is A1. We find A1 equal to 21.99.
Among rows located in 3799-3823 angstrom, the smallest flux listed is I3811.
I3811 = 19.99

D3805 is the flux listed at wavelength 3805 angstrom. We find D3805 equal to 23.97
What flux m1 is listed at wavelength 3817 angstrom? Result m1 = 23.84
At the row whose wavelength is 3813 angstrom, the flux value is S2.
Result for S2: 23.44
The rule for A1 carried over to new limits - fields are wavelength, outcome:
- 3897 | 23.32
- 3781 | 25.29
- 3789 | 22.09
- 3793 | 21.62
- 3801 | 19.99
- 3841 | 20.67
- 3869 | 26.21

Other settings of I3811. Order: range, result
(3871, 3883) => 23.52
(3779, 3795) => 21.62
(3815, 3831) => 19.91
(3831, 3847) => 13.59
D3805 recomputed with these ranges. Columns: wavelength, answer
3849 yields 25.24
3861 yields 24.55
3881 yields 24.84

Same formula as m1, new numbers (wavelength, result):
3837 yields 13.59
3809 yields 25.13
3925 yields 23.66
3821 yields 22.7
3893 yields 21.07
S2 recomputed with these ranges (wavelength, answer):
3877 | 23.52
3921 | 23.88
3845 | 24.08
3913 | 26.02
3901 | 24.38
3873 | 23.92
